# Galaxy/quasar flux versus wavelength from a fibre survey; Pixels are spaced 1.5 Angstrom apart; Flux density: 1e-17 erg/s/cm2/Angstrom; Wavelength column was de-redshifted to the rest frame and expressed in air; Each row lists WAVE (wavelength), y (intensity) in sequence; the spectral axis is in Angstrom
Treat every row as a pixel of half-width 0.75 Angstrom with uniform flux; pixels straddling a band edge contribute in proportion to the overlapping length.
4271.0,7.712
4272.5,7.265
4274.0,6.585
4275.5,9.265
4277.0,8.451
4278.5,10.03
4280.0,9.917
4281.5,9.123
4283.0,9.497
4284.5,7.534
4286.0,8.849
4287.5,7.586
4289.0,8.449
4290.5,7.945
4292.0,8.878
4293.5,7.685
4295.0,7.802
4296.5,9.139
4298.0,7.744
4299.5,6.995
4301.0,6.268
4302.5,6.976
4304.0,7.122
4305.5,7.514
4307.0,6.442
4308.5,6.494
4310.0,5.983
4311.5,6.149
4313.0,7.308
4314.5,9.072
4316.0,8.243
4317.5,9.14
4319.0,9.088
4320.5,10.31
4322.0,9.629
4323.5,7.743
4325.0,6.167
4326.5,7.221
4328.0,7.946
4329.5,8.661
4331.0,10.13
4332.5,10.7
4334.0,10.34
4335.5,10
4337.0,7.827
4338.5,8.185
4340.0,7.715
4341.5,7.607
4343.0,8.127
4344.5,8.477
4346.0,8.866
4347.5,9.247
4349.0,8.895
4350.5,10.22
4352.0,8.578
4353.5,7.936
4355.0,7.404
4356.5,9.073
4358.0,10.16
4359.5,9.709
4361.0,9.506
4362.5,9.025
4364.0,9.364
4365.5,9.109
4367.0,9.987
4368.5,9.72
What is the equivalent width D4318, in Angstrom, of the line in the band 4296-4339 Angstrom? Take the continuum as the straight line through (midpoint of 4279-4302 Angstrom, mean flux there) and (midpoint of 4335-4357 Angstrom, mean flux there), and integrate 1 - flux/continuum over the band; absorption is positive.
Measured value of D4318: 1.53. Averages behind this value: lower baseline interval 8.23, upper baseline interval 8.52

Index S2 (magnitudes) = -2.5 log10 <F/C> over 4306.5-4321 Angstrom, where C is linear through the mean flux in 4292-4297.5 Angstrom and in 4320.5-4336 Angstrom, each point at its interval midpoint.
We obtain 0.11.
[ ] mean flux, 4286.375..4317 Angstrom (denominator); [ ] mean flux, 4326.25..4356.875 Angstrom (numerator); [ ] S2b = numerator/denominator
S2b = 1.16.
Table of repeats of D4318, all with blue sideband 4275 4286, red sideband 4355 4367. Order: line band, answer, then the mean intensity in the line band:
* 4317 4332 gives 0.97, 8.63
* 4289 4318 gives 5.16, 7.53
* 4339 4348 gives 0.94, 8.31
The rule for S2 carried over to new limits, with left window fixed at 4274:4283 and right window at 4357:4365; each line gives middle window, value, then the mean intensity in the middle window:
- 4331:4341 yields 0.028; 9.16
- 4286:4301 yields 0.156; 7.98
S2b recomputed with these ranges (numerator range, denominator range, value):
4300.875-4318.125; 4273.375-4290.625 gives 0.84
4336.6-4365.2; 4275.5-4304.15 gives 1.06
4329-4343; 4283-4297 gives 1.09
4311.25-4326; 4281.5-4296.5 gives 1.00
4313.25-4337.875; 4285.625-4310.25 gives 1.18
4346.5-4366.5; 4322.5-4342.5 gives 1.07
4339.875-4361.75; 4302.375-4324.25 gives 1.12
